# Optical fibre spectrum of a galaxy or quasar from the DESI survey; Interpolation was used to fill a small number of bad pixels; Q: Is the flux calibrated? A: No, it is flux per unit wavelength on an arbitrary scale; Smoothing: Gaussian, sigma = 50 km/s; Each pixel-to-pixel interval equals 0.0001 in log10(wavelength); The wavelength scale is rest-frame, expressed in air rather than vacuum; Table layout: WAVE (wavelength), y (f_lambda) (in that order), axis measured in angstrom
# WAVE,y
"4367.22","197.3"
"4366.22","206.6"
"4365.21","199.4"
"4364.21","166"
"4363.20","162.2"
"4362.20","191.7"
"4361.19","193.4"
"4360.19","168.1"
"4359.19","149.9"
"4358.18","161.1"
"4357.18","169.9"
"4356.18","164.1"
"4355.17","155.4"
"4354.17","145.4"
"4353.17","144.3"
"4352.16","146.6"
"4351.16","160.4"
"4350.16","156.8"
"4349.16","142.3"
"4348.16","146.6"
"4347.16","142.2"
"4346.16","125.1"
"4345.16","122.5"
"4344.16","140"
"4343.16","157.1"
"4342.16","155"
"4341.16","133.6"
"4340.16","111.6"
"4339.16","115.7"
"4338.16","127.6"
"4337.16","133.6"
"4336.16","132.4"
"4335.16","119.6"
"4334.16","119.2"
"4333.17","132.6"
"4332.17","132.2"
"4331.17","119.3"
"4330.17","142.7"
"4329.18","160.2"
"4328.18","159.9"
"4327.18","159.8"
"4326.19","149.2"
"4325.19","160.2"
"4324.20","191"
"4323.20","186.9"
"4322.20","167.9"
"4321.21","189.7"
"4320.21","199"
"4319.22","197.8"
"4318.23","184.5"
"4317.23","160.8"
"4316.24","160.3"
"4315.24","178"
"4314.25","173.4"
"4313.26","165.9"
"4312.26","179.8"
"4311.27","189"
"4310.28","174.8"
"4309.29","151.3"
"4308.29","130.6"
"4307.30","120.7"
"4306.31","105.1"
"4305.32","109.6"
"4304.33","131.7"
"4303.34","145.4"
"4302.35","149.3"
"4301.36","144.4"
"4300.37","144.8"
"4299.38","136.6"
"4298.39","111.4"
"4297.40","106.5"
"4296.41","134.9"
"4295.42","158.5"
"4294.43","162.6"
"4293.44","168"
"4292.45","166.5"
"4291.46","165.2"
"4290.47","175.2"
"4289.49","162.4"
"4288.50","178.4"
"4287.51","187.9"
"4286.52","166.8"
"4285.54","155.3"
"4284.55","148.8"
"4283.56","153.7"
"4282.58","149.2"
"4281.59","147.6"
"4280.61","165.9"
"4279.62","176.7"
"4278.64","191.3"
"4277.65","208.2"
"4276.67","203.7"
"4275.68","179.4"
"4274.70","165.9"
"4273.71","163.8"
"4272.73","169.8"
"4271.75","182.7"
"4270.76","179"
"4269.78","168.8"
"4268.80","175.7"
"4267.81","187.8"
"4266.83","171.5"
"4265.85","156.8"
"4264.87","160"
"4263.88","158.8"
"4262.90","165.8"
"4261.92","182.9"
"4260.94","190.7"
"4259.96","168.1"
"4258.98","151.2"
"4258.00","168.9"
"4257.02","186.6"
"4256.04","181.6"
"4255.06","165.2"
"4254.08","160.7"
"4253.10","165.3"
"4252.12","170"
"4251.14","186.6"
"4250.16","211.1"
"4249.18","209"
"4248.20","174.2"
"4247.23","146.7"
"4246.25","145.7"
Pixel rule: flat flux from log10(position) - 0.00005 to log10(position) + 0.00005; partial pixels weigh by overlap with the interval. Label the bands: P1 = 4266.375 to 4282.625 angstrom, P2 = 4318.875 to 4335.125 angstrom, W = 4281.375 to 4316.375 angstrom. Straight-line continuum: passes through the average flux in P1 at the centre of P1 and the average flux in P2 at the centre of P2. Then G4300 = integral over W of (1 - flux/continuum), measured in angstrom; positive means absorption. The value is 3.29 angstrom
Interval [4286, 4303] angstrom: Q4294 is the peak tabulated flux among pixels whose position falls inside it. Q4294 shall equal 187.9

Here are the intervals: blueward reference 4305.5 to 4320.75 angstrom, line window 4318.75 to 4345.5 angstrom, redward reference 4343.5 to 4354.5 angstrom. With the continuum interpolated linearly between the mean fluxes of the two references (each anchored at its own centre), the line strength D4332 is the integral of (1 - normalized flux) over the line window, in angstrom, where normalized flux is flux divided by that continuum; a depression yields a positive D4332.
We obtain 0.8 angstrom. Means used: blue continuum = 164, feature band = 149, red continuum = 143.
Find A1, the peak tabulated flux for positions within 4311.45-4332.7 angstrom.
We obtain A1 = 199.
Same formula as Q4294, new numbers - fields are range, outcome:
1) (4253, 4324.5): 208.2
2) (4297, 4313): 189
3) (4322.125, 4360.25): 191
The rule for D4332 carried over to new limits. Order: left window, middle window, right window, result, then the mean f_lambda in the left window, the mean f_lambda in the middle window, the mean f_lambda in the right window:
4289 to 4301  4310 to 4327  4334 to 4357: -3.7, 149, 177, 140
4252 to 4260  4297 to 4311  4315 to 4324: 3.4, 169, 134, 181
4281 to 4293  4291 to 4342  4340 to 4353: 0.9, 163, 150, 142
